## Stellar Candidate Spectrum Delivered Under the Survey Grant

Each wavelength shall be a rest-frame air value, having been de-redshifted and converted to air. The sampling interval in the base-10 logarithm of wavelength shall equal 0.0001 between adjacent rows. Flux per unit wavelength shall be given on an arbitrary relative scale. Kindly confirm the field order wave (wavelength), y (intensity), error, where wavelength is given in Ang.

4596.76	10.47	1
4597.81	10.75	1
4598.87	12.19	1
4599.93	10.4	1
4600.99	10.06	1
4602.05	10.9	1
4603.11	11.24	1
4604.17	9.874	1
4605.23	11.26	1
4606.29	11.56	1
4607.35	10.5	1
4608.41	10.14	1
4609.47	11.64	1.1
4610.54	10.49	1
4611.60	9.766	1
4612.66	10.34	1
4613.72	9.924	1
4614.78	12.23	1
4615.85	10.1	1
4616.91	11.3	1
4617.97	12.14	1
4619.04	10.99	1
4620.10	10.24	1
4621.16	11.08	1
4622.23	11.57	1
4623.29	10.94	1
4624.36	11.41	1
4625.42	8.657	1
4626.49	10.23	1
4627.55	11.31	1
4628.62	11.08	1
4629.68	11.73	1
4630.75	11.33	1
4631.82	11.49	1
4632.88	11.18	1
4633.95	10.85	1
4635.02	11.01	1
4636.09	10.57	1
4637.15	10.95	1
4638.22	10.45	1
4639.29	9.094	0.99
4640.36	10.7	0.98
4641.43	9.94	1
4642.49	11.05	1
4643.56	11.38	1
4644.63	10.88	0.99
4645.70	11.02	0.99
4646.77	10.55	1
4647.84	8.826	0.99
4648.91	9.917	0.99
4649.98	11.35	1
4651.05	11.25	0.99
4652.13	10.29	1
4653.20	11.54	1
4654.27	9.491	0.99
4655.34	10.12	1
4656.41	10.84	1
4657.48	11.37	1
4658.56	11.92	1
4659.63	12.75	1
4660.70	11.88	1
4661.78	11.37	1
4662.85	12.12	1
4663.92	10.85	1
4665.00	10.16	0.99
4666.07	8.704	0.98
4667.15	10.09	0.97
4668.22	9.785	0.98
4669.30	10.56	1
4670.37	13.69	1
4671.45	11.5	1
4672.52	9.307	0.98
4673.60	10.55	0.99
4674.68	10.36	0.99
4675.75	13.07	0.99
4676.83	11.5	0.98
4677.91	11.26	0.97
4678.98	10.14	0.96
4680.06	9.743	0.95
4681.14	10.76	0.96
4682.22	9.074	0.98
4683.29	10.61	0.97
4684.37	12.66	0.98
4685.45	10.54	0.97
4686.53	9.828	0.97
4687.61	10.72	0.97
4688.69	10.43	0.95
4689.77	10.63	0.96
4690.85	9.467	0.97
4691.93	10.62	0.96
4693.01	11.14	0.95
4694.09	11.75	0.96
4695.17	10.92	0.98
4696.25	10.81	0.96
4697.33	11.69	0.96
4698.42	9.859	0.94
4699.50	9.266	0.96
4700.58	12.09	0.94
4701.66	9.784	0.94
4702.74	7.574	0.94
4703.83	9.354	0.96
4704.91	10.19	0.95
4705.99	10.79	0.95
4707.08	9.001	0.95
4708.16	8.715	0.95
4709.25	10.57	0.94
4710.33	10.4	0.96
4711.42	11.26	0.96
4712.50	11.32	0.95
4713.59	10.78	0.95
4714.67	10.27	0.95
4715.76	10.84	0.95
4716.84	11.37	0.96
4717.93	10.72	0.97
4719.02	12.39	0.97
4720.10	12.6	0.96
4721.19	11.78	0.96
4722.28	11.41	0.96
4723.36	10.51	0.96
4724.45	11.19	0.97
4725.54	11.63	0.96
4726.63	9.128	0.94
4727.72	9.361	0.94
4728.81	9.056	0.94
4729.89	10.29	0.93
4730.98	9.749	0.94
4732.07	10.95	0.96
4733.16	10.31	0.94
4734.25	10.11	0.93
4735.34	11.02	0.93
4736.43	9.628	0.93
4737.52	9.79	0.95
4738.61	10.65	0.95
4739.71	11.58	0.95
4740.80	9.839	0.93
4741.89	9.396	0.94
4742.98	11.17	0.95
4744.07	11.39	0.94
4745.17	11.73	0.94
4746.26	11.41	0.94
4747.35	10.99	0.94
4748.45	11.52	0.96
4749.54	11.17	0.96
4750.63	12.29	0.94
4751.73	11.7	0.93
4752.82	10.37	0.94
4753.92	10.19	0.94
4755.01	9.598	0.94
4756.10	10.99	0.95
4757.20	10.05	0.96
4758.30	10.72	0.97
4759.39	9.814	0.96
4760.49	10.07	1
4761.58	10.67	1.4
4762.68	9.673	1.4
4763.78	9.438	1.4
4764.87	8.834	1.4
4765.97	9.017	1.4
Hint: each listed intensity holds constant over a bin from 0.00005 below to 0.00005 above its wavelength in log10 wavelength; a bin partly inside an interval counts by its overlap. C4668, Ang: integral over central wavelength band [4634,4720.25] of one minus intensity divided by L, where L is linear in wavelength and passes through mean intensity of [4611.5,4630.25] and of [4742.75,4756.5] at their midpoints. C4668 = 2.3 Ang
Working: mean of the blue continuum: 10.9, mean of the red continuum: 11.1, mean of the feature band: 10.7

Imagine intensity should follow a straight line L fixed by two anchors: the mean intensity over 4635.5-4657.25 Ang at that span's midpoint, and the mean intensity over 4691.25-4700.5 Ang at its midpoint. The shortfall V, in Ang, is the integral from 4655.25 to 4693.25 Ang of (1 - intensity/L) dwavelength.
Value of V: -0.6 Ang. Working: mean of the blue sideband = 10.5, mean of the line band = 10.8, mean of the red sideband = 10.8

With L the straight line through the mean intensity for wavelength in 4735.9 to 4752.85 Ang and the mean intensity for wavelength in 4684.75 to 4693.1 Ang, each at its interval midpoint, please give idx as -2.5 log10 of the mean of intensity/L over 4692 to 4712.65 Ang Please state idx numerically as 0.022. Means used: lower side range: 10.4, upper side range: 10.9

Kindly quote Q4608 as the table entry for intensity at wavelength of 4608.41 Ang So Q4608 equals 10.14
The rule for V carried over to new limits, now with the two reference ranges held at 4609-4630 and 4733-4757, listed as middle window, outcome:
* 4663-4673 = 0.2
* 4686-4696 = 0.2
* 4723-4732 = 0.5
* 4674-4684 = 0.0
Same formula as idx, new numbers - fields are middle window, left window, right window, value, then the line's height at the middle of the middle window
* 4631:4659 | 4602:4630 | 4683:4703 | 0.005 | 10.7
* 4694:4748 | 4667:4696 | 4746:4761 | 0.022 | 10.8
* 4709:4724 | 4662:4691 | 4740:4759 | -0.039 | 10.8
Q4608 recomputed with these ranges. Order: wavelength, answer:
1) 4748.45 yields 11.52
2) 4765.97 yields 9.017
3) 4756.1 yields 10.99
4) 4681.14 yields 10.76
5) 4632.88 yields 11.18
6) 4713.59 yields 10.78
